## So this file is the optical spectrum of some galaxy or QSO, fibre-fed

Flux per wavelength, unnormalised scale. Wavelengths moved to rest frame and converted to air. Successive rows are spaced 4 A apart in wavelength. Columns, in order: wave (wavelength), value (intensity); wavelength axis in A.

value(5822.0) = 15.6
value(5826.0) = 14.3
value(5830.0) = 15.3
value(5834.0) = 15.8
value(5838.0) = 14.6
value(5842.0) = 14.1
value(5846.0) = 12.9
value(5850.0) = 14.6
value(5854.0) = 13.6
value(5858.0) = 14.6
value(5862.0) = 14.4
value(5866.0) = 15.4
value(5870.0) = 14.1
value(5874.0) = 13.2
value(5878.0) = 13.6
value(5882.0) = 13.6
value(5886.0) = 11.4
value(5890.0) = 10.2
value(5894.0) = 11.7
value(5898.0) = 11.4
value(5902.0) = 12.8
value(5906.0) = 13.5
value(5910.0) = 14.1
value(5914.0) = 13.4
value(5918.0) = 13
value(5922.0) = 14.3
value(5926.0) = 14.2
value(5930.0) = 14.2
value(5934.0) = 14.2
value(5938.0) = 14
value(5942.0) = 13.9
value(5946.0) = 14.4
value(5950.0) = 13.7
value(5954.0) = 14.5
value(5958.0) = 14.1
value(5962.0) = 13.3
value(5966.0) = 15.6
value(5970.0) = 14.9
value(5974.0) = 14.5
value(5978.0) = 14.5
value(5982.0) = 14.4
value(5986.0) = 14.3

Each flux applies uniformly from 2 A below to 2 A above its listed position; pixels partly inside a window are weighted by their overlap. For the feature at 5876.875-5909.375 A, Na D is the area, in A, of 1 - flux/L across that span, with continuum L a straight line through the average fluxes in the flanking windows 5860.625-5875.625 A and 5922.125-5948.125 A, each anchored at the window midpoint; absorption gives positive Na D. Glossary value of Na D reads 4.4 A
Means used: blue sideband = 14.3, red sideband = 14.2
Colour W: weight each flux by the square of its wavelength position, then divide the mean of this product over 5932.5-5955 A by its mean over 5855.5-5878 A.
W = 1.0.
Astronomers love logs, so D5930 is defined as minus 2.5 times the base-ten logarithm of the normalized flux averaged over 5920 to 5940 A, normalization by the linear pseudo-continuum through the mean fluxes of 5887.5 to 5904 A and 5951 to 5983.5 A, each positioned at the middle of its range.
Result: -0.101 mag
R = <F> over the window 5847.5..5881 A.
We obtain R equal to 14.2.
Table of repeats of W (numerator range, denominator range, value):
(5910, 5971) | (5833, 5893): 1.06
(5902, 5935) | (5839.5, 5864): 1.00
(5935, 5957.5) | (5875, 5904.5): 1.18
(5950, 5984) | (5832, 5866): 1.04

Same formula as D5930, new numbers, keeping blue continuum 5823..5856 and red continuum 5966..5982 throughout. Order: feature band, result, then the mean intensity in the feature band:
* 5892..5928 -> 0.11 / 13.2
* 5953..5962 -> 0.05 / 14.1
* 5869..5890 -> 0.13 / 12.9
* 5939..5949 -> 0.04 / 14.1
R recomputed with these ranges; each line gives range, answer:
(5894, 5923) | 13.1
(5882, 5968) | 13.4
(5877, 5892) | 12.1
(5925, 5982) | 14.3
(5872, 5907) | 12.3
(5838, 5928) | 13.4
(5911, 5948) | 14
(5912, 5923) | 13.5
